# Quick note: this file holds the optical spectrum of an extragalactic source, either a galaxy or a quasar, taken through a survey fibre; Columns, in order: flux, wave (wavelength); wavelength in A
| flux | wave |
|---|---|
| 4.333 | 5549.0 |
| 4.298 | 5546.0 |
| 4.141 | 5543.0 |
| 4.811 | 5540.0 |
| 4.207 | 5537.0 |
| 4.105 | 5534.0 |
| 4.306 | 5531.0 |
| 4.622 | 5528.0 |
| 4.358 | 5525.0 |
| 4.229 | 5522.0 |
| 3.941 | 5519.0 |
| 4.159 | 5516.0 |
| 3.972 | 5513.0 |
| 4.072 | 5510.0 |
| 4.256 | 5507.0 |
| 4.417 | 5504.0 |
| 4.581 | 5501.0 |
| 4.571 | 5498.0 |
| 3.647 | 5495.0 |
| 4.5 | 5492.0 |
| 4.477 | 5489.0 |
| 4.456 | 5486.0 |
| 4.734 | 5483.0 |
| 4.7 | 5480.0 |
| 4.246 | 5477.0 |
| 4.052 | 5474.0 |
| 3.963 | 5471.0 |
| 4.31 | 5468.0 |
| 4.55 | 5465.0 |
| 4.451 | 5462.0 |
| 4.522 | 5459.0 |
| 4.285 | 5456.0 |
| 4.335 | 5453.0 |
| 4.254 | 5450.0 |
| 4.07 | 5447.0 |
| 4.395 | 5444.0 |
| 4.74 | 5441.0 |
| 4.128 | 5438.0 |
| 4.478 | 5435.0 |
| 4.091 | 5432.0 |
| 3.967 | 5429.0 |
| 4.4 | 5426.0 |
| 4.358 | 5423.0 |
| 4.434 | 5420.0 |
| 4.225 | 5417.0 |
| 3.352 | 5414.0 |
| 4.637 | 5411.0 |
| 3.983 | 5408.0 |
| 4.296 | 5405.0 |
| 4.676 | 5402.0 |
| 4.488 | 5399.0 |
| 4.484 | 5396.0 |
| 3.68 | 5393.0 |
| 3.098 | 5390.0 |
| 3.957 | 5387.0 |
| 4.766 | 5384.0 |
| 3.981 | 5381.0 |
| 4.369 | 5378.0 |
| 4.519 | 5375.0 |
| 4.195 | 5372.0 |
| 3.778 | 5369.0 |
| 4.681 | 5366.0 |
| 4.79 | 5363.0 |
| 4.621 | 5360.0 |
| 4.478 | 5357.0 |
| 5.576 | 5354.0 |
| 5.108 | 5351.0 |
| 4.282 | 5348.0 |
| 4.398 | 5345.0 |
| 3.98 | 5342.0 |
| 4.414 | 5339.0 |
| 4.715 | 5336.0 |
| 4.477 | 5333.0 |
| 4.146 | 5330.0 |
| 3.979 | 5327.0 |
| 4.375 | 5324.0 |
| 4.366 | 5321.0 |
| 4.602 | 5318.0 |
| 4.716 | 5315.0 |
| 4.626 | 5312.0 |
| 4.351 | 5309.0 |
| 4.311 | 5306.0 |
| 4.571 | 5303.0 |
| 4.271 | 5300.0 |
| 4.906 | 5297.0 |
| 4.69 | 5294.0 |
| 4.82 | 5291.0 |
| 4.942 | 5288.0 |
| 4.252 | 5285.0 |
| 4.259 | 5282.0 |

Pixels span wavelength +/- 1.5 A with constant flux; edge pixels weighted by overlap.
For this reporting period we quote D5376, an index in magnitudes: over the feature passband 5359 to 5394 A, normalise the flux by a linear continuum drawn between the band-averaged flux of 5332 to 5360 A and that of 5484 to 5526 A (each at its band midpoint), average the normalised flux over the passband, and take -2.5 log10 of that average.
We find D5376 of 0.08 mag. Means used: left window 4.61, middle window 4.2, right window 4.26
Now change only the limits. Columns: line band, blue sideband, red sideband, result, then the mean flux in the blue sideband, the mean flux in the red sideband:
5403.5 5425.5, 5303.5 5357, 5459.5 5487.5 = 0.06 mag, 4.5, 4.39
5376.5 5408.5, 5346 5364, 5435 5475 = 0.11 mag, 4.8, 4.32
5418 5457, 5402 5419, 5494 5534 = -0.03 mag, 4.16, 4.24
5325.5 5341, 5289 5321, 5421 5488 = 0.05 mag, 4.58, 4.34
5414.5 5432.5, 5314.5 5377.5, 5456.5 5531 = 0.05 mag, 4.48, 4.32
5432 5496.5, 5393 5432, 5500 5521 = -0.03 mag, 4.25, 4.19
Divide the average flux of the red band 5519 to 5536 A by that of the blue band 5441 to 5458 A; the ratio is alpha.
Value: 0.99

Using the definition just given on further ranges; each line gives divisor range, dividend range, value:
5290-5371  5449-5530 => 0.96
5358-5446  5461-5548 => 1.01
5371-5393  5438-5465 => 1.07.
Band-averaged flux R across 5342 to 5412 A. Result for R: 4.37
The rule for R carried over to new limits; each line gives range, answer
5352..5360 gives 4.96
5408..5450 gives 4.24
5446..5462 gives 4.31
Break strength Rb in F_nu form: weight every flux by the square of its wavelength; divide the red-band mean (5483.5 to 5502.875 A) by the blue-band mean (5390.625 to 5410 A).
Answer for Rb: 1.08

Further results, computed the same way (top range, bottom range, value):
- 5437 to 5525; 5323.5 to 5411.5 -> 1.03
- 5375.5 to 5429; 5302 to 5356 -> 0.96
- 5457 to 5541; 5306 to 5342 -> 1.05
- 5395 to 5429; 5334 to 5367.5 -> 0.95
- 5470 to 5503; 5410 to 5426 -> 1.06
